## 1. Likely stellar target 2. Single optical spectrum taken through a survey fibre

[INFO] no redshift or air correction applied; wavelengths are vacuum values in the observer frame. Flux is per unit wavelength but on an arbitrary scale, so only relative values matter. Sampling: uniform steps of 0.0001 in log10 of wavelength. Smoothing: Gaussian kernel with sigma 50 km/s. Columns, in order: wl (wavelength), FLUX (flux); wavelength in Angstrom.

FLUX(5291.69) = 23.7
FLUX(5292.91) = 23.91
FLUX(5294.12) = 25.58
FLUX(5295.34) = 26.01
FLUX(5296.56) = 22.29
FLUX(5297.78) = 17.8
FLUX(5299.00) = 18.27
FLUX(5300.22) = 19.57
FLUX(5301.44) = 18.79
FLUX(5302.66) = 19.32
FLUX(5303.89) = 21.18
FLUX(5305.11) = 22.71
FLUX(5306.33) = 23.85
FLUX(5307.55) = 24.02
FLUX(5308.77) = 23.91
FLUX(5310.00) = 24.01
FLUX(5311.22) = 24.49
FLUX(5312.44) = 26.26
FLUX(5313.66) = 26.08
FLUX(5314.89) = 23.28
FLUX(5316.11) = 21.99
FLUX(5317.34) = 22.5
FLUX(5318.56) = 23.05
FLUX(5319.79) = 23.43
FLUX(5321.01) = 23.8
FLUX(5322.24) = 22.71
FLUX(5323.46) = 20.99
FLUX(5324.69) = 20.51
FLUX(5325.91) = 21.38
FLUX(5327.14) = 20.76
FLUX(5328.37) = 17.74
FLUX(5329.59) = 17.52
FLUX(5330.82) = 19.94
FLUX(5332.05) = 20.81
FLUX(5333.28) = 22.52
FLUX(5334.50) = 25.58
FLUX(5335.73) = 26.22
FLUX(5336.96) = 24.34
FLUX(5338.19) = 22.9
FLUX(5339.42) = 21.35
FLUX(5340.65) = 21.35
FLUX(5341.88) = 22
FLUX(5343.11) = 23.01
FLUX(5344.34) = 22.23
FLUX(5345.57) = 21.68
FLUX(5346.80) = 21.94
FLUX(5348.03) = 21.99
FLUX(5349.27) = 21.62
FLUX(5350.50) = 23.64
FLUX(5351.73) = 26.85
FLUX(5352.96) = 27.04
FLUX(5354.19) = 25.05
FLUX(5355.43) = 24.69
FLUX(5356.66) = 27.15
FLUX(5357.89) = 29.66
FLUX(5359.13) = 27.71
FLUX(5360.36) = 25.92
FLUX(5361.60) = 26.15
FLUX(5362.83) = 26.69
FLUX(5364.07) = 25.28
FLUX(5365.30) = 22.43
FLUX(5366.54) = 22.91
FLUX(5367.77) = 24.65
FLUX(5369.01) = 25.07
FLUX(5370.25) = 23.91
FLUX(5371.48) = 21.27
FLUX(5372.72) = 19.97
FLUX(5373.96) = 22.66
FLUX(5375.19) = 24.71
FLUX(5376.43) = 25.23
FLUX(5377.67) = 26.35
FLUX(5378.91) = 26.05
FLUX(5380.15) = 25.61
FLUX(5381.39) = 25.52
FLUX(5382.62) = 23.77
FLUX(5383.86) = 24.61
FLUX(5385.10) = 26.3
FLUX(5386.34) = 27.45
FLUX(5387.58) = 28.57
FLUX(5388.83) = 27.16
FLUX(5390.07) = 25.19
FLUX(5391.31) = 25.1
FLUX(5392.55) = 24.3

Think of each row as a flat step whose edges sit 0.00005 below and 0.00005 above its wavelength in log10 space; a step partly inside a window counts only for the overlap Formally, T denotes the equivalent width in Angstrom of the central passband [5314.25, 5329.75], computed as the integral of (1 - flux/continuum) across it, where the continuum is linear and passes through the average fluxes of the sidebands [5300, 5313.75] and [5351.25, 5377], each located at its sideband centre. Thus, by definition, 1.2 Angstrom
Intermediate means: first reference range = 22.8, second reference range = 25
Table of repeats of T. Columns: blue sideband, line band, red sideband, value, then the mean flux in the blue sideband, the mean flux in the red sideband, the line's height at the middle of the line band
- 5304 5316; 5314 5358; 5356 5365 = 4.61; 24.1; 26.8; 25.5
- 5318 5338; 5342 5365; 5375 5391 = -0.96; 22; 25.9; 23.8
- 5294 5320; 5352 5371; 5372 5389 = -0.85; 22.6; 25.2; 24.5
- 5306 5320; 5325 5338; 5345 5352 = 0.90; 23.9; 22.8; 23.3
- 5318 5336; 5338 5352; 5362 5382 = 0.20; 21.7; 24.3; 22.7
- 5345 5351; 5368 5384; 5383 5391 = 0.62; 22.1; 26.4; 25.2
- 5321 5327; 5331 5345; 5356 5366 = 0.32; 21.6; 26.3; 23.4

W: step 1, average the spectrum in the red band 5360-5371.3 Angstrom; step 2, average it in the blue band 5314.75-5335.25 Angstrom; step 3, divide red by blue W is 1.1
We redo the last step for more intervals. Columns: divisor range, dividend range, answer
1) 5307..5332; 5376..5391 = 1.16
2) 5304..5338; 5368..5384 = 1.06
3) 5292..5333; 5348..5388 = 1.14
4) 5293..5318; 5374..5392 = 1.14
